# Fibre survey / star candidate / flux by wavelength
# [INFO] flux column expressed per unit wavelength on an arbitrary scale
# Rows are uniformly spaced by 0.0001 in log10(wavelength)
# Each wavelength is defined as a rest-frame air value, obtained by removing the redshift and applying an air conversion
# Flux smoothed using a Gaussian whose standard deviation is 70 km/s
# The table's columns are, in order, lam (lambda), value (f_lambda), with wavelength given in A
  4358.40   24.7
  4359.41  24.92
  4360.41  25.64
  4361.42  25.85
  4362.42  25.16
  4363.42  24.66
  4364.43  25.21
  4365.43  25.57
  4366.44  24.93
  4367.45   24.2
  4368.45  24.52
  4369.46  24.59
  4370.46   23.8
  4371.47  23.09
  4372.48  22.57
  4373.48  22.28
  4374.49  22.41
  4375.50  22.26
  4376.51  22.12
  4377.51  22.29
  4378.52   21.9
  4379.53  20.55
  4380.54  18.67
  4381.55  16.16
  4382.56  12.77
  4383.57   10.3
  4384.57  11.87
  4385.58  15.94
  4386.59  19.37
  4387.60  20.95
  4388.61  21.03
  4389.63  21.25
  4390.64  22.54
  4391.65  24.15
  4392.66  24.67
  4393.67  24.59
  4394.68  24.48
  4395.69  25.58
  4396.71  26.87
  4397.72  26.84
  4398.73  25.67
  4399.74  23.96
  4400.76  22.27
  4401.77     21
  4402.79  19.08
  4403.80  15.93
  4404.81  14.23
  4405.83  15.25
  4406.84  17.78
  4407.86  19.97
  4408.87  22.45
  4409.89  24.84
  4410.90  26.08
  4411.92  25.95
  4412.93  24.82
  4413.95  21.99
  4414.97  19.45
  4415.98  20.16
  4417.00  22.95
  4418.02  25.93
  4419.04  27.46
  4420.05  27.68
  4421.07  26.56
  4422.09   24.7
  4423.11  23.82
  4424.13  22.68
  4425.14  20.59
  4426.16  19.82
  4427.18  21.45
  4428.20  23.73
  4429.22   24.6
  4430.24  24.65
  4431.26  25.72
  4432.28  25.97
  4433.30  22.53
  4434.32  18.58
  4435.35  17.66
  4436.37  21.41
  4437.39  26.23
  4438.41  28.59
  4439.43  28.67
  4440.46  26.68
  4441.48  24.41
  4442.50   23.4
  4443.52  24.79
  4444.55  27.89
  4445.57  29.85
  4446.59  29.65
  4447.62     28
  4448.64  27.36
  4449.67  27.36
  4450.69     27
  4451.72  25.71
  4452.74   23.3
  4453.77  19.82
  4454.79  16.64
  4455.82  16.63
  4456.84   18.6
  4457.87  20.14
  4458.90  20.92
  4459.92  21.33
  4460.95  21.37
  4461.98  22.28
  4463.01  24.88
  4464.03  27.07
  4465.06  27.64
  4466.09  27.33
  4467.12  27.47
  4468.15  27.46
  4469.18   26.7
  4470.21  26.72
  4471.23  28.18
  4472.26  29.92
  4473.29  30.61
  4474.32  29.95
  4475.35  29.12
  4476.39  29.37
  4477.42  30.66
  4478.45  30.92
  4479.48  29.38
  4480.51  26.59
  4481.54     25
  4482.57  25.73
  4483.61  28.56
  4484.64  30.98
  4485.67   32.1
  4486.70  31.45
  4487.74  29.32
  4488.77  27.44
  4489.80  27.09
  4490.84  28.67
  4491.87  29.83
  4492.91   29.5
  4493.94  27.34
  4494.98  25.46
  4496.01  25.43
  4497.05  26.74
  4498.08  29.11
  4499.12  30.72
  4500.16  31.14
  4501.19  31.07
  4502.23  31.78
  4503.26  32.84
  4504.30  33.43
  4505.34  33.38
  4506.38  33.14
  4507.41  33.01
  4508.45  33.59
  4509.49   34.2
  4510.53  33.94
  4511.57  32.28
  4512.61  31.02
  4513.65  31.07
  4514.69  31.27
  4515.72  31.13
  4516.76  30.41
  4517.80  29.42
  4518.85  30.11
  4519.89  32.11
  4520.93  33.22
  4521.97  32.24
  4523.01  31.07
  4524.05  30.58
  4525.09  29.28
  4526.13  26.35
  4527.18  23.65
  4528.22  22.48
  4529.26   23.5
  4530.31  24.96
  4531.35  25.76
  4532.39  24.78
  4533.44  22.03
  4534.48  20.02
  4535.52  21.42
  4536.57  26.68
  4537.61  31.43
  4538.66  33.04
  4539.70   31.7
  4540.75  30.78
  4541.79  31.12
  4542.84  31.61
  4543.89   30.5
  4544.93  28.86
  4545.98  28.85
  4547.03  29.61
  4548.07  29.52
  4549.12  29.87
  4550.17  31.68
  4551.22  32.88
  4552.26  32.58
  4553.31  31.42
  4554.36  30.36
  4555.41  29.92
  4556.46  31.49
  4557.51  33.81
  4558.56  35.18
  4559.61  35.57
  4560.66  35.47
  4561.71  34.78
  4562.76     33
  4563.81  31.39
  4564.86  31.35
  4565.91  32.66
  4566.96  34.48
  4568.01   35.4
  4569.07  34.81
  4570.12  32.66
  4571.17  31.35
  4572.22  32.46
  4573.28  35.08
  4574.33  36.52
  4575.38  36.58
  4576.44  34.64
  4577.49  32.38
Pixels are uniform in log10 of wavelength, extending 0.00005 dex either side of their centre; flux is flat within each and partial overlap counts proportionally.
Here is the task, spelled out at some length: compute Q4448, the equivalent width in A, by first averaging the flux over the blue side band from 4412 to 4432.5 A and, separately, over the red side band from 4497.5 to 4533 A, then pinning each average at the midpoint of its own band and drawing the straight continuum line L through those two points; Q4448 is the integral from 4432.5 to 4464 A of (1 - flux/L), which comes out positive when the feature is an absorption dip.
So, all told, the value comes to 2.1 A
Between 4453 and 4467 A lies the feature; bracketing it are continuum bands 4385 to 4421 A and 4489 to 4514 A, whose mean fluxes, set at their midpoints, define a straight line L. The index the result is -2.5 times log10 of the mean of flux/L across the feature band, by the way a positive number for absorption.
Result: 0.23 mag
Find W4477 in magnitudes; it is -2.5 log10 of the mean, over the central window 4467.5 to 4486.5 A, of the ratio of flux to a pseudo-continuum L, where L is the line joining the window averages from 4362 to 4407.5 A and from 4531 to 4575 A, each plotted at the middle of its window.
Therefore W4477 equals -0.08 mag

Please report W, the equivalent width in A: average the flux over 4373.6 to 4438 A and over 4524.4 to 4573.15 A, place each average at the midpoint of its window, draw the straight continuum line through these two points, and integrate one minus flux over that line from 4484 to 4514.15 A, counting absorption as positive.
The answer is -3.69 A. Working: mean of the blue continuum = 21.8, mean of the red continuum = 30.1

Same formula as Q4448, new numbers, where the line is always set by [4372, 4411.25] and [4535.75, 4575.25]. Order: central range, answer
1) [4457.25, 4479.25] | -0.43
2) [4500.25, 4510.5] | -1.52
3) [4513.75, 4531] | 0.54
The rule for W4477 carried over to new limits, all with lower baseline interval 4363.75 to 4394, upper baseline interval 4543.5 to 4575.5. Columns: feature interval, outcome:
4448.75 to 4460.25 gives 0.189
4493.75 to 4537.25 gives 0.021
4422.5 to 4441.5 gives 0.046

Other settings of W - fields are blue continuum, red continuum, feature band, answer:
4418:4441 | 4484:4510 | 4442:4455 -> 0.1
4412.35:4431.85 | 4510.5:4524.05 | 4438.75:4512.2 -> 0.8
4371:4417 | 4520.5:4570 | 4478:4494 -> -1.3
